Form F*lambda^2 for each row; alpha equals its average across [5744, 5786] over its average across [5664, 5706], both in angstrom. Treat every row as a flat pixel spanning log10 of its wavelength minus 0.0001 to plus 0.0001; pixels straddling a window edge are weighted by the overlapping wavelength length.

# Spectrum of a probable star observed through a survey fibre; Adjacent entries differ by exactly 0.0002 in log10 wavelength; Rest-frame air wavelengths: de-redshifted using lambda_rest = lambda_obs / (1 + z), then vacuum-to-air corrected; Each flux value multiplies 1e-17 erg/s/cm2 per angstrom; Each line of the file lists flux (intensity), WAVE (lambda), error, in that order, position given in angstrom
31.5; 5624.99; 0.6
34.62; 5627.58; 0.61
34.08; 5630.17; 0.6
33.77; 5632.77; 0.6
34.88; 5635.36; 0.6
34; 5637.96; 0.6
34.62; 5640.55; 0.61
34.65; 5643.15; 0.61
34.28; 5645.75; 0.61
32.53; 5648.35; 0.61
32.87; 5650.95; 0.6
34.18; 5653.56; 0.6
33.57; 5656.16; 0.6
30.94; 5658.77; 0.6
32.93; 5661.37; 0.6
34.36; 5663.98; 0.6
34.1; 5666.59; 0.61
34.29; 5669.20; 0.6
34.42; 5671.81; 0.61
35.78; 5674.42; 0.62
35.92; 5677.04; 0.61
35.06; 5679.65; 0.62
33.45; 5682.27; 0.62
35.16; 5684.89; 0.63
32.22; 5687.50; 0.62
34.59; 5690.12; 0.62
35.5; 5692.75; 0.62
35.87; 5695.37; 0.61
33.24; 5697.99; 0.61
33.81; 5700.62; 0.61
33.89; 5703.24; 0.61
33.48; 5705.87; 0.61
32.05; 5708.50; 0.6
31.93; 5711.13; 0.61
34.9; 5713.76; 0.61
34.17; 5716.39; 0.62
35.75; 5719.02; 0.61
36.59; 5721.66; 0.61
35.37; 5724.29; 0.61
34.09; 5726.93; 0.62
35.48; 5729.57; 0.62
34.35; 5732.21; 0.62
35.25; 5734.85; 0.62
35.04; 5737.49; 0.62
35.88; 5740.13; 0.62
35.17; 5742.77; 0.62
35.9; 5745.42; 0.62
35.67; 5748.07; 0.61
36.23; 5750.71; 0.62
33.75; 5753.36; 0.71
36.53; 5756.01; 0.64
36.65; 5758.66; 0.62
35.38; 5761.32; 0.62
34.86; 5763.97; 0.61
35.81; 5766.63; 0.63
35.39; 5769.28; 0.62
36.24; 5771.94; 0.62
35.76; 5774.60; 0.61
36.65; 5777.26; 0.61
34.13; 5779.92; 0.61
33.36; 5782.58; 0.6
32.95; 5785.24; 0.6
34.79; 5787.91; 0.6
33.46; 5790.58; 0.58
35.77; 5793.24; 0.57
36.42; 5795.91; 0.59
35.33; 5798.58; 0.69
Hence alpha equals 1.06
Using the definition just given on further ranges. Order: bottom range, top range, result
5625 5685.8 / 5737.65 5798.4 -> 1.08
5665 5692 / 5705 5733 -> 1.01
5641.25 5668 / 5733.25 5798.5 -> 1.10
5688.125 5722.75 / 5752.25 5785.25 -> 1.05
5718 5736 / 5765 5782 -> 1.02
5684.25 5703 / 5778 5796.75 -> 1.04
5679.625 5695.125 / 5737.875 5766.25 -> 1.06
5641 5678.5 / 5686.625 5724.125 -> 1.02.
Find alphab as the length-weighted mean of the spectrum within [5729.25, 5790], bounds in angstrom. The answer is 35.2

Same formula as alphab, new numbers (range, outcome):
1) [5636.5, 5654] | 33.9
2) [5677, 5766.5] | 34.8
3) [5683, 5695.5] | 34.5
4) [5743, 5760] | 35.7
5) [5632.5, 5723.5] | 34.1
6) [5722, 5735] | 35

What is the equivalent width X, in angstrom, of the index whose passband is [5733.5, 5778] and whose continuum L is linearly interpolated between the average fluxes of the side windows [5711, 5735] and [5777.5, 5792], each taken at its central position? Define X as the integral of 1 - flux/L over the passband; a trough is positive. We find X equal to -1.59 angstrom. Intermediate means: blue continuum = 34.9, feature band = 35.6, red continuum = 34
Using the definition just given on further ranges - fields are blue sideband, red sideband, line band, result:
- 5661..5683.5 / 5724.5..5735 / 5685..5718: 0.8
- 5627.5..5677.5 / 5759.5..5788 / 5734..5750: -0.3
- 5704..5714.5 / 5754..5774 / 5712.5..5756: -1.3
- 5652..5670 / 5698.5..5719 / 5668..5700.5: -1.0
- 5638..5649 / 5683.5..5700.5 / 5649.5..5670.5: 0.5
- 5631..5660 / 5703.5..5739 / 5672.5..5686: -0.4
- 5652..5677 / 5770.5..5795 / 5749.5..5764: -0.4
